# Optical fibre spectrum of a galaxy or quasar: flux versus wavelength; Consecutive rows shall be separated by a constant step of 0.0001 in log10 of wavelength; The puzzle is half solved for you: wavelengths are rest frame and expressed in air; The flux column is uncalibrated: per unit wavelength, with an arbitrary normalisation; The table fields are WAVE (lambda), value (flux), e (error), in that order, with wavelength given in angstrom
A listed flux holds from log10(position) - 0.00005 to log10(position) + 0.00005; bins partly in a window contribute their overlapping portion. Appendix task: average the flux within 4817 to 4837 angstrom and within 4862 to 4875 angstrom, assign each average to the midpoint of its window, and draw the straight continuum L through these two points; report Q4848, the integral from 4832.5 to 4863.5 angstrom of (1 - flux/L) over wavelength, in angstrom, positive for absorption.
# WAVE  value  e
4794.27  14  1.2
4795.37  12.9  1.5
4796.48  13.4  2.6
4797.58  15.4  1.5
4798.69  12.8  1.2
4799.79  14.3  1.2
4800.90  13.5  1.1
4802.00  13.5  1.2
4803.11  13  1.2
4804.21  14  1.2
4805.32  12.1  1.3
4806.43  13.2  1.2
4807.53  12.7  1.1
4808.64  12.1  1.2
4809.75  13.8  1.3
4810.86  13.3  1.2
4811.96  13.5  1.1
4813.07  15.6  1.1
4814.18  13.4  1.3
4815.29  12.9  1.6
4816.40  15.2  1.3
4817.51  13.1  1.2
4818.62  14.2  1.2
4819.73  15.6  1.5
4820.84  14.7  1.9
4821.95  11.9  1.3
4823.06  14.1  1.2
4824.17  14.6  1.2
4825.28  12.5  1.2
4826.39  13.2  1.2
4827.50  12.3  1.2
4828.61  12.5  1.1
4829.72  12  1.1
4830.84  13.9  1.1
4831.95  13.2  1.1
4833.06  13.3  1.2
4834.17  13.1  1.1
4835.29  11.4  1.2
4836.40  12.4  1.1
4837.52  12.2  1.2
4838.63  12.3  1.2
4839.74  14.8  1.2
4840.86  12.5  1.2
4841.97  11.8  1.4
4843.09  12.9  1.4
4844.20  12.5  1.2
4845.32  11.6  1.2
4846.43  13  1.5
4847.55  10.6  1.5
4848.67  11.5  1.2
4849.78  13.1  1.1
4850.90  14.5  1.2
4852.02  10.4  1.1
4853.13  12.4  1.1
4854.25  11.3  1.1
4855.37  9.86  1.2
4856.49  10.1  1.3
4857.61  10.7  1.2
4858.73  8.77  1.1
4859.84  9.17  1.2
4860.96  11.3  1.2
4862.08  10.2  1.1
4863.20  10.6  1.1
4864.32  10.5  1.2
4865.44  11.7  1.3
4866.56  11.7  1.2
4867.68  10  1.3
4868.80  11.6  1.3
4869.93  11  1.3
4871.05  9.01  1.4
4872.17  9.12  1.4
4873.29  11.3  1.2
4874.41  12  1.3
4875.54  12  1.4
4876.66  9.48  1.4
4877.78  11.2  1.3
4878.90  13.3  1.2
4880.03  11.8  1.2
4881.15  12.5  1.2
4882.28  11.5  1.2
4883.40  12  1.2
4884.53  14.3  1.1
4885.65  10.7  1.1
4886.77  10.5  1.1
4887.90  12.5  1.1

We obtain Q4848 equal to 0.7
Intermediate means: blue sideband 13.2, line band 11.7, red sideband 10.7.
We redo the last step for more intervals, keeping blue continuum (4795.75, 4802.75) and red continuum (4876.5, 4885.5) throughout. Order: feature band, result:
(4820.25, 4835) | 0.03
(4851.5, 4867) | 2.36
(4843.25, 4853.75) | 0.44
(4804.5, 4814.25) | 0.17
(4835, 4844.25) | 0.25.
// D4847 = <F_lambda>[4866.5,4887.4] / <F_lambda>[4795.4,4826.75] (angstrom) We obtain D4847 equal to 0.8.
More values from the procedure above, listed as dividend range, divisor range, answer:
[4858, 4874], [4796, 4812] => 0.78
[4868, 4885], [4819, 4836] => 0.86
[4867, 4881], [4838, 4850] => 0.89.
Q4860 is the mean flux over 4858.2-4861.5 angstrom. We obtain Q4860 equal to 9.77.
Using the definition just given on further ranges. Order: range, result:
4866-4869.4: 11.1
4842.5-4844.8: 12.6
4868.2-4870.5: 11.2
